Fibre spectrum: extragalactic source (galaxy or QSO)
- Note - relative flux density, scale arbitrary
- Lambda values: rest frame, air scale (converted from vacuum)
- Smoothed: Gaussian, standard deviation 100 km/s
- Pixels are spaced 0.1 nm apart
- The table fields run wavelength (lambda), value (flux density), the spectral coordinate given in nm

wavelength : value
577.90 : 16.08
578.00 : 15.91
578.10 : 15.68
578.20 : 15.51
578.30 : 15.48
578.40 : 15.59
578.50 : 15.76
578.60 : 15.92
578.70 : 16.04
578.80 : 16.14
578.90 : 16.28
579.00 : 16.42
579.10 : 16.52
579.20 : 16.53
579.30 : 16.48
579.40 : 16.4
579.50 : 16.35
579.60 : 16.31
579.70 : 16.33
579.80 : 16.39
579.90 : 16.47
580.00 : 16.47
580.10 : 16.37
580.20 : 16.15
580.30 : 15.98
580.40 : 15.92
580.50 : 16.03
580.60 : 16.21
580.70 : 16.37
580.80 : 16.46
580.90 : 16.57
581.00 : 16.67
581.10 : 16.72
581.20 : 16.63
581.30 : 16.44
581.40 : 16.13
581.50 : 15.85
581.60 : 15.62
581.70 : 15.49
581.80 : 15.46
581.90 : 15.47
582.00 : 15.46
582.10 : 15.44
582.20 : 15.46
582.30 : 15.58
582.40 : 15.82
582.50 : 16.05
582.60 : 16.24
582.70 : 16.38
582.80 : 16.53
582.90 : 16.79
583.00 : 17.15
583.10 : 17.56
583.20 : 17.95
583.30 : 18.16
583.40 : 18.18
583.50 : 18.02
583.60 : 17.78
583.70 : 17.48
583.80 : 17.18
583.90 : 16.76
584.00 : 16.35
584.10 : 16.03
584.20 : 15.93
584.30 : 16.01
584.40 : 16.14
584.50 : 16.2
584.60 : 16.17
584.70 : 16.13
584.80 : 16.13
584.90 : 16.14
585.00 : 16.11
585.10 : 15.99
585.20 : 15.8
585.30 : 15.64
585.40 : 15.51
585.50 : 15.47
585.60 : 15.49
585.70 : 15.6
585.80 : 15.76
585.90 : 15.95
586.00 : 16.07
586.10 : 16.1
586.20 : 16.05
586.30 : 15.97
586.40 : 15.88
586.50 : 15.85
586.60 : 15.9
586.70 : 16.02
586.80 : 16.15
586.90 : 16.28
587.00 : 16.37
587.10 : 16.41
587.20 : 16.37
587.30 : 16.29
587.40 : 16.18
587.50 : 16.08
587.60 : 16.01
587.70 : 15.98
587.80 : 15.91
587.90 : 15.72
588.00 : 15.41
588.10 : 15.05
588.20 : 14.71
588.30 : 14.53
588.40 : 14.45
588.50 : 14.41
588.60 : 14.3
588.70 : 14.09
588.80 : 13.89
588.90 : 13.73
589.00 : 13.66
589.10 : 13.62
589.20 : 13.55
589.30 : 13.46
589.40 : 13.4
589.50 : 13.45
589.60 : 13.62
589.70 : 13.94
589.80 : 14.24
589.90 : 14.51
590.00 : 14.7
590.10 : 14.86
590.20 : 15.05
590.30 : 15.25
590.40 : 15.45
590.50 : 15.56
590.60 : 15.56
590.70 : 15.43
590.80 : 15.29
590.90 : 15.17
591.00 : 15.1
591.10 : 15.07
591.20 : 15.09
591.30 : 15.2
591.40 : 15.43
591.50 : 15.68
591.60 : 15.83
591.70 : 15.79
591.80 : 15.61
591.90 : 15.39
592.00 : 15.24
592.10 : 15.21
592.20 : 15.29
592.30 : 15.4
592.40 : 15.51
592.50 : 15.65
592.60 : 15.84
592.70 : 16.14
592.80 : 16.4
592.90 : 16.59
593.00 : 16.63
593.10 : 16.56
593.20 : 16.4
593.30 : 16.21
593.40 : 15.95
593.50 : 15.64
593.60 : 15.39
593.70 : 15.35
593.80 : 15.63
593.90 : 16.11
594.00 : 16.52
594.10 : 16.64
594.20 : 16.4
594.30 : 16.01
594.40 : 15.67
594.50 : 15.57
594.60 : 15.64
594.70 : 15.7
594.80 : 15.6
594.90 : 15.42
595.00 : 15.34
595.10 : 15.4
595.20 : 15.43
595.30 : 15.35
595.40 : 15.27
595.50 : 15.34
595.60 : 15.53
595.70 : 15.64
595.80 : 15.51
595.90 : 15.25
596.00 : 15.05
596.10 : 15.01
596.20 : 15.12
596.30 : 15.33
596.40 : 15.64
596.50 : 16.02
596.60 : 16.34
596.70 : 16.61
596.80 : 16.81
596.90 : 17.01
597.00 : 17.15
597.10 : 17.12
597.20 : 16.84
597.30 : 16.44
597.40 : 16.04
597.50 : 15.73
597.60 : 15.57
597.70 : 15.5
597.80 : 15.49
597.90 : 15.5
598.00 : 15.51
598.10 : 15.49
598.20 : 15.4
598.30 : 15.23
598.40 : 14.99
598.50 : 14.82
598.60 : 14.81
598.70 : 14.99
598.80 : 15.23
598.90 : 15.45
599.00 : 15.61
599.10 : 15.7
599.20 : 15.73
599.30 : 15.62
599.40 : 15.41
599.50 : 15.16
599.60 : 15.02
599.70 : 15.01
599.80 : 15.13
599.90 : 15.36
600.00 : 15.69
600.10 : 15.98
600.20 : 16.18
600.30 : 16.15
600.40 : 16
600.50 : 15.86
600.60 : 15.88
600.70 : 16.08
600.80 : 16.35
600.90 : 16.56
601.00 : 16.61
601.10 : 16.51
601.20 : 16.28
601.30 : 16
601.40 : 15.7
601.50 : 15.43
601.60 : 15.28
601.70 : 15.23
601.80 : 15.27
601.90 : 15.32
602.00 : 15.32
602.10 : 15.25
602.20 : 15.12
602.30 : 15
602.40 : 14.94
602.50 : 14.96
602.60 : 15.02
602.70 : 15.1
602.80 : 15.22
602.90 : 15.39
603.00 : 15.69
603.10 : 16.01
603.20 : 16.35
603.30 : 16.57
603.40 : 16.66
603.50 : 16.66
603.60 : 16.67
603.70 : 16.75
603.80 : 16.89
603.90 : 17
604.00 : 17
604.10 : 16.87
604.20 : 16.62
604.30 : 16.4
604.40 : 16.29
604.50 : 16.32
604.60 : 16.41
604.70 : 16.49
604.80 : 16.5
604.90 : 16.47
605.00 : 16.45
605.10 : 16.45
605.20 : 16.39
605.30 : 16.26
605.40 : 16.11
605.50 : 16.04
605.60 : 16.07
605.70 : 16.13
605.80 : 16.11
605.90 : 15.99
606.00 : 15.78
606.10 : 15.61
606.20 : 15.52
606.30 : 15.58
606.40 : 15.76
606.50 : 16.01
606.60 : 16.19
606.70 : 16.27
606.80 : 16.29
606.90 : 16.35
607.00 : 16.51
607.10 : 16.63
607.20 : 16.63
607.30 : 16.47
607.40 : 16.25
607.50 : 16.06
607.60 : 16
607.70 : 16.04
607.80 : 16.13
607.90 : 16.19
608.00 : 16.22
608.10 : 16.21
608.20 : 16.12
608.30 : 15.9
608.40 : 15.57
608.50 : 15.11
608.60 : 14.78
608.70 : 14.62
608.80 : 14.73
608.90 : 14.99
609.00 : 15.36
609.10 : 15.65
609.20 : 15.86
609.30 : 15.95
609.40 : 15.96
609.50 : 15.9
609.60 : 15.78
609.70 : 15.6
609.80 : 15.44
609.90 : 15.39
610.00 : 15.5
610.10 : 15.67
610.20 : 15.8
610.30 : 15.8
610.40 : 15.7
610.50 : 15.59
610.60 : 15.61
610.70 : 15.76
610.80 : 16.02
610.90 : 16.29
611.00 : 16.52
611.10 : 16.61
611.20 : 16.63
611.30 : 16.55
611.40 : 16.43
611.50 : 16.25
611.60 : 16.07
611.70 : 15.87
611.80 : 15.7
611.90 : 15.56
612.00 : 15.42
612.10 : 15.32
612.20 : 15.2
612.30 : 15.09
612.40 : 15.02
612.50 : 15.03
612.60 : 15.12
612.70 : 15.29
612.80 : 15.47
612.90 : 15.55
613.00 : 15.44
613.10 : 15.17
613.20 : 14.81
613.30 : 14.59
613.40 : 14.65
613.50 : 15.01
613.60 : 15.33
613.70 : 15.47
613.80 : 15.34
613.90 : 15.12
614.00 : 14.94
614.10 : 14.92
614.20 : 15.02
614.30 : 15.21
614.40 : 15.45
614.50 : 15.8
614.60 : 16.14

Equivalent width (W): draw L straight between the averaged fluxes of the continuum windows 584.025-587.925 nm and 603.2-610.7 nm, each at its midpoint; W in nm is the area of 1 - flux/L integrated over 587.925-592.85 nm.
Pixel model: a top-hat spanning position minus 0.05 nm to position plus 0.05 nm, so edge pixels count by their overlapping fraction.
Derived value 0.35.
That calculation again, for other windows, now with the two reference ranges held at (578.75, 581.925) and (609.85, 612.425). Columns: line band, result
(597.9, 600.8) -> 0.09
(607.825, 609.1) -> 0.03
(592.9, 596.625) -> 0.08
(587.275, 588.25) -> 0.03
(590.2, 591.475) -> 0.06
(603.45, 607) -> -0.09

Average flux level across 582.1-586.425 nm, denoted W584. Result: 16.4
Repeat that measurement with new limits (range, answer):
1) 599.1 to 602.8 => 15.6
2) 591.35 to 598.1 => 15.8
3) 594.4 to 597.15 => 15.7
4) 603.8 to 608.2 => 16.3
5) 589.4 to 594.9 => 15.5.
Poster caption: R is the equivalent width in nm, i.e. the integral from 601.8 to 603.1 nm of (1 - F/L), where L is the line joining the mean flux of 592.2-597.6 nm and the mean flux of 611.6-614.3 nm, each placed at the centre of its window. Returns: 0.03 nm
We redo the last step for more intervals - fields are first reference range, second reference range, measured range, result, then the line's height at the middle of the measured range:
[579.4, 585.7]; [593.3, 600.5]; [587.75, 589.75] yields 0.224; 16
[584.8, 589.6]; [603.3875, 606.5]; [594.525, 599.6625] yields 0.083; 15.9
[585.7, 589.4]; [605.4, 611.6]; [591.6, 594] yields -0.058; 15.5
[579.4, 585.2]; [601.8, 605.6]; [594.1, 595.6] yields 0.054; 16.2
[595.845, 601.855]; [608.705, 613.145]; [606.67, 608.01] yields -0.052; 15.7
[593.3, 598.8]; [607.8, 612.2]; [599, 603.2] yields 0.034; 15.7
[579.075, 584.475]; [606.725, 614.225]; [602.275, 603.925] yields -0.007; 15.9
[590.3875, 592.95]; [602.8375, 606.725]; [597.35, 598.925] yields 0.054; 15.9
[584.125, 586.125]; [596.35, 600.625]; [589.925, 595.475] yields 0.069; 15.8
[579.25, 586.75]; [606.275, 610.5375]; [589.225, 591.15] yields 0.175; 16.1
